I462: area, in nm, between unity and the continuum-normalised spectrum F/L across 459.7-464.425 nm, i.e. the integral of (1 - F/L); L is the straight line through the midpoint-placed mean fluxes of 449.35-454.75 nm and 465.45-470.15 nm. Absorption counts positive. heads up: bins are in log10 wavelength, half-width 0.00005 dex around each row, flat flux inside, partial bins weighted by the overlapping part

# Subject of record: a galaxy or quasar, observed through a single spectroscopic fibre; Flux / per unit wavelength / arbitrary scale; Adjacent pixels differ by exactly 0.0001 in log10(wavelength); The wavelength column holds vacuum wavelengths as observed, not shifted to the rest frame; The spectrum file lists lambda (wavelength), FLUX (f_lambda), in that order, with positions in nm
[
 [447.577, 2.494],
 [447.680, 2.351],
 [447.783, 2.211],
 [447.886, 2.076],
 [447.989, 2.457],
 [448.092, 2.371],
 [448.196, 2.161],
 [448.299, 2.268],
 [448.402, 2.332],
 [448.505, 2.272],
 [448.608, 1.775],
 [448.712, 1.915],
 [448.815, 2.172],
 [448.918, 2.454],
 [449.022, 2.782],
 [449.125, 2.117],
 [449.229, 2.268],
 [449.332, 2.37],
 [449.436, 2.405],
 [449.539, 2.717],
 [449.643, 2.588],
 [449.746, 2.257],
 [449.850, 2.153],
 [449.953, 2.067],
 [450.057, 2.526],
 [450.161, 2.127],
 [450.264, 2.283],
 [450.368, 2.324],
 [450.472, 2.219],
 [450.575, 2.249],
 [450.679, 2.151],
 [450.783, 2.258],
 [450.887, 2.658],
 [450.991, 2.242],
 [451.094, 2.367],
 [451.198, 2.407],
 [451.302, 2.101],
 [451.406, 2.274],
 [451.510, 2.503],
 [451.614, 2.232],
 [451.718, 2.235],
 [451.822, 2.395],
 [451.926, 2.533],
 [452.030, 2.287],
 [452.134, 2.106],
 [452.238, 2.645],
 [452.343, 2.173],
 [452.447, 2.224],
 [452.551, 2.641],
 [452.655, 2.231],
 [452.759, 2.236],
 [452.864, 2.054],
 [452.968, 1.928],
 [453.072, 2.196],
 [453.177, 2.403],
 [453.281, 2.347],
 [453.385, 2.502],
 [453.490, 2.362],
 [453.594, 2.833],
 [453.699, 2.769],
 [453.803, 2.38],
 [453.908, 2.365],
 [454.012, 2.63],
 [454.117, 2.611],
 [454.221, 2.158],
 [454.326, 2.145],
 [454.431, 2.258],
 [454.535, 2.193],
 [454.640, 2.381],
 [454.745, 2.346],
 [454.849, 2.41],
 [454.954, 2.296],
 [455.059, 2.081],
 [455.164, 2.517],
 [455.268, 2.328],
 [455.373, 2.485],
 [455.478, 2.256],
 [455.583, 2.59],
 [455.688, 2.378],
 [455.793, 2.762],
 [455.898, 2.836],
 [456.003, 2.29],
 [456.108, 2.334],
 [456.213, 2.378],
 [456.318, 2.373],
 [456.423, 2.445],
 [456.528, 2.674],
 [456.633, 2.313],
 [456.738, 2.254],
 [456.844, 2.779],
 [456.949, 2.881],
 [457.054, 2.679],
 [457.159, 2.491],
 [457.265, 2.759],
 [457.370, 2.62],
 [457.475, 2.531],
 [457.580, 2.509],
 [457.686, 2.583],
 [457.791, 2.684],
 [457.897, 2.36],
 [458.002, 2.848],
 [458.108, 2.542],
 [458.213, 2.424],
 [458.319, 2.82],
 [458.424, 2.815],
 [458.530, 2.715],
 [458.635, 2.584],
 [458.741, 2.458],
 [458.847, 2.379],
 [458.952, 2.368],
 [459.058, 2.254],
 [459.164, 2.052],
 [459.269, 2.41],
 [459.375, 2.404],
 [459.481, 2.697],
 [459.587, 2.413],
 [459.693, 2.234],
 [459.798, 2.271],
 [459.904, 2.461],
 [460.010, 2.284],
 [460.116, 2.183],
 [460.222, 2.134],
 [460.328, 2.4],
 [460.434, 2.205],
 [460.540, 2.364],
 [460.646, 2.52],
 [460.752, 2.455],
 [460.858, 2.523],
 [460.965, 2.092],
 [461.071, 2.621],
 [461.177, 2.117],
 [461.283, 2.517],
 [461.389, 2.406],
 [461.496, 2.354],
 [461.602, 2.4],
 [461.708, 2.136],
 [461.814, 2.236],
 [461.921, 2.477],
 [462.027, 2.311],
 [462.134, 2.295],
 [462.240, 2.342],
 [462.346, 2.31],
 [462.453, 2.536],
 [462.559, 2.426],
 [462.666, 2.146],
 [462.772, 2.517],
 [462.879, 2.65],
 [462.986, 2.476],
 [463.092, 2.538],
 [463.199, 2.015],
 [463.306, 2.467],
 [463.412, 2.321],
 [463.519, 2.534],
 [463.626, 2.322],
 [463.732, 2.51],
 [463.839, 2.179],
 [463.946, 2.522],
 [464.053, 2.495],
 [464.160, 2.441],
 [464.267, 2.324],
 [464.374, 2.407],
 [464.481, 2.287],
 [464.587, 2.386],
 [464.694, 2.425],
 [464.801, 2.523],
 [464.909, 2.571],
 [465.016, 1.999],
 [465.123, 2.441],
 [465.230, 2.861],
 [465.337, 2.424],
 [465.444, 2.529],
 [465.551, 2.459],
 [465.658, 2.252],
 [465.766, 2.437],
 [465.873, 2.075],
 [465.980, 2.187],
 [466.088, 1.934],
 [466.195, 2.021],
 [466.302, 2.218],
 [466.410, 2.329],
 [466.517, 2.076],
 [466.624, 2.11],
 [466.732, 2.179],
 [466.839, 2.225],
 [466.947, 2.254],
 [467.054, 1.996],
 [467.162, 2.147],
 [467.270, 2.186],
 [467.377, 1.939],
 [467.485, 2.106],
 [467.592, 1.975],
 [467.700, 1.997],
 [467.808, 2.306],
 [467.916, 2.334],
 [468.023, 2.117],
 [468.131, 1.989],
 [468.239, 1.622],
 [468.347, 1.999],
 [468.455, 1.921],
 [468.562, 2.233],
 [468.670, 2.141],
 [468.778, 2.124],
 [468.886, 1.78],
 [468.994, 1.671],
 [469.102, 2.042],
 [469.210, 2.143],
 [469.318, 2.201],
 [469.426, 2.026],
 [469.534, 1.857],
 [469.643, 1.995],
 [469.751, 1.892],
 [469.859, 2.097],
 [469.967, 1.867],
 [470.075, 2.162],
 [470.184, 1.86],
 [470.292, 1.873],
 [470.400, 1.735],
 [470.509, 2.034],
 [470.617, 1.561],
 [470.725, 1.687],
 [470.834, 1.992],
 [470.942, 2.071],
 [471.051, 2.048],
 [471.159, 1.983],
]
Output -0.41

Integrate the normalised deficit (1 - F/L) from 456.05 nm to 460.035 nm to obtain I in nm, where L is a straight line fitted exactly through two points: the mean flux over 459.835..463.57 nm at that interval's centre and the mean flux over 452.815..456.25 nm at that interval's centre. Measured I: -0.21 nm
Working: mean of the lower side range 2.39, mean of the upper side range 2.36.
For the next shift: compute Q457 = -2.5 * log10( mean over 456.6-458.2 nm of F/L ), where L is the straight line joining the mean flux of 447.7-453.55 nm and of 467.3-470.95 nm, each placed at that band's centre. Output -0.19 mag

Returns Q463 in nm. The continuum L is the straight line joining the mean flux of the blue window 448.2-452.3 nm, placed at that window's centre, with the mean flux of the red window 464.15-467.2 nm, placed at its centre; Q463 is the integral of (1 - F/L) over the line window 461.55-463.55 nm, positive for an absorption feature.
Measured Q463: -0.07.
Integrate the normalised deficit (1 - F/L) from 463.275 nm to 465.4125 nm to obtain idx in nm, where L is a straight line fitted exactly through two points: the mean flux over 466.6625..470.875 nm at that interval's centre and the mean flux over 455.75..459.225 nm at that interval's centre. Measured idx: -0.20 nm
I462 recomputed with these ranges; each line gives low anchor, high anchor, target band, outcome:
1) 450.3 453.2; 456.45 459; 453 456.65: 0.04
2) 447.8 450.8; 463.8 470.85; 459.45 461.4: -0.15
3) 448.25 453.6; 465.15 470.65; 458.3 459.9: -0.18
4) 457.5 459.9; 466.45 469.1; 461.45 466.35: -0.26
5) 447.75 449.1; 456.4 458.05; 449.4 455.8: 0.16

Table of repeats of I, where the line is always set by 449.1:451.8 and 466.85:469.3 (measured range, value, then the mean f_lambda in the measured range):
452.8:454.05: -0.07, 2.39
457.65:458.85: -0.23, 2.61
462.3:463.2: -0.12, 2.42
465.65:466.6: -0.04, 2.16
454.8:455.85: -0.08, 2.41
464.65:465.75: -0.19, 2.45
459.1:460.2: -0.08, 2.33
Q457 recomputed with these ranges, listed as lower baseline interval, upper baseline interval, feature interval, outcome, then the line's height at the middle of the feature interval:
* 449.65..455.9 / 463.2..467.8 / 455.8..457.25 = -0.091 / 2.33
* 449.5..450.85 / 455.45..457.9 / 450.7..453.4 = 0.027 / 2.37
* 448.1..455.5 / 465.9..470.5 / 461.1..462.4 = -0.086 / 2.15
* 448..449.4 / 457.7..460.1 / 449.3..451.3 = -0.018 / 2.29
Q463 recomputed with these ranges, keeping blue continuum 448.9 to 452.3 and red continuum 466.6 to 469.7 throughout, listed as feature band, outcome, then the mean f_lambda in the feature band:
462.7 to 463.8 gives -0.15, 2.43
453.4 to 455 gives -0.09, 2.41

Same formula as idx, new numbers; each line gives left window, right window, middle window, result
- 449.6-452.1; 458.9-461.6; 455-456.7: -0.08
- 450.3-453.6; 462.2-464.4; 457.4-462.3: -0.09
